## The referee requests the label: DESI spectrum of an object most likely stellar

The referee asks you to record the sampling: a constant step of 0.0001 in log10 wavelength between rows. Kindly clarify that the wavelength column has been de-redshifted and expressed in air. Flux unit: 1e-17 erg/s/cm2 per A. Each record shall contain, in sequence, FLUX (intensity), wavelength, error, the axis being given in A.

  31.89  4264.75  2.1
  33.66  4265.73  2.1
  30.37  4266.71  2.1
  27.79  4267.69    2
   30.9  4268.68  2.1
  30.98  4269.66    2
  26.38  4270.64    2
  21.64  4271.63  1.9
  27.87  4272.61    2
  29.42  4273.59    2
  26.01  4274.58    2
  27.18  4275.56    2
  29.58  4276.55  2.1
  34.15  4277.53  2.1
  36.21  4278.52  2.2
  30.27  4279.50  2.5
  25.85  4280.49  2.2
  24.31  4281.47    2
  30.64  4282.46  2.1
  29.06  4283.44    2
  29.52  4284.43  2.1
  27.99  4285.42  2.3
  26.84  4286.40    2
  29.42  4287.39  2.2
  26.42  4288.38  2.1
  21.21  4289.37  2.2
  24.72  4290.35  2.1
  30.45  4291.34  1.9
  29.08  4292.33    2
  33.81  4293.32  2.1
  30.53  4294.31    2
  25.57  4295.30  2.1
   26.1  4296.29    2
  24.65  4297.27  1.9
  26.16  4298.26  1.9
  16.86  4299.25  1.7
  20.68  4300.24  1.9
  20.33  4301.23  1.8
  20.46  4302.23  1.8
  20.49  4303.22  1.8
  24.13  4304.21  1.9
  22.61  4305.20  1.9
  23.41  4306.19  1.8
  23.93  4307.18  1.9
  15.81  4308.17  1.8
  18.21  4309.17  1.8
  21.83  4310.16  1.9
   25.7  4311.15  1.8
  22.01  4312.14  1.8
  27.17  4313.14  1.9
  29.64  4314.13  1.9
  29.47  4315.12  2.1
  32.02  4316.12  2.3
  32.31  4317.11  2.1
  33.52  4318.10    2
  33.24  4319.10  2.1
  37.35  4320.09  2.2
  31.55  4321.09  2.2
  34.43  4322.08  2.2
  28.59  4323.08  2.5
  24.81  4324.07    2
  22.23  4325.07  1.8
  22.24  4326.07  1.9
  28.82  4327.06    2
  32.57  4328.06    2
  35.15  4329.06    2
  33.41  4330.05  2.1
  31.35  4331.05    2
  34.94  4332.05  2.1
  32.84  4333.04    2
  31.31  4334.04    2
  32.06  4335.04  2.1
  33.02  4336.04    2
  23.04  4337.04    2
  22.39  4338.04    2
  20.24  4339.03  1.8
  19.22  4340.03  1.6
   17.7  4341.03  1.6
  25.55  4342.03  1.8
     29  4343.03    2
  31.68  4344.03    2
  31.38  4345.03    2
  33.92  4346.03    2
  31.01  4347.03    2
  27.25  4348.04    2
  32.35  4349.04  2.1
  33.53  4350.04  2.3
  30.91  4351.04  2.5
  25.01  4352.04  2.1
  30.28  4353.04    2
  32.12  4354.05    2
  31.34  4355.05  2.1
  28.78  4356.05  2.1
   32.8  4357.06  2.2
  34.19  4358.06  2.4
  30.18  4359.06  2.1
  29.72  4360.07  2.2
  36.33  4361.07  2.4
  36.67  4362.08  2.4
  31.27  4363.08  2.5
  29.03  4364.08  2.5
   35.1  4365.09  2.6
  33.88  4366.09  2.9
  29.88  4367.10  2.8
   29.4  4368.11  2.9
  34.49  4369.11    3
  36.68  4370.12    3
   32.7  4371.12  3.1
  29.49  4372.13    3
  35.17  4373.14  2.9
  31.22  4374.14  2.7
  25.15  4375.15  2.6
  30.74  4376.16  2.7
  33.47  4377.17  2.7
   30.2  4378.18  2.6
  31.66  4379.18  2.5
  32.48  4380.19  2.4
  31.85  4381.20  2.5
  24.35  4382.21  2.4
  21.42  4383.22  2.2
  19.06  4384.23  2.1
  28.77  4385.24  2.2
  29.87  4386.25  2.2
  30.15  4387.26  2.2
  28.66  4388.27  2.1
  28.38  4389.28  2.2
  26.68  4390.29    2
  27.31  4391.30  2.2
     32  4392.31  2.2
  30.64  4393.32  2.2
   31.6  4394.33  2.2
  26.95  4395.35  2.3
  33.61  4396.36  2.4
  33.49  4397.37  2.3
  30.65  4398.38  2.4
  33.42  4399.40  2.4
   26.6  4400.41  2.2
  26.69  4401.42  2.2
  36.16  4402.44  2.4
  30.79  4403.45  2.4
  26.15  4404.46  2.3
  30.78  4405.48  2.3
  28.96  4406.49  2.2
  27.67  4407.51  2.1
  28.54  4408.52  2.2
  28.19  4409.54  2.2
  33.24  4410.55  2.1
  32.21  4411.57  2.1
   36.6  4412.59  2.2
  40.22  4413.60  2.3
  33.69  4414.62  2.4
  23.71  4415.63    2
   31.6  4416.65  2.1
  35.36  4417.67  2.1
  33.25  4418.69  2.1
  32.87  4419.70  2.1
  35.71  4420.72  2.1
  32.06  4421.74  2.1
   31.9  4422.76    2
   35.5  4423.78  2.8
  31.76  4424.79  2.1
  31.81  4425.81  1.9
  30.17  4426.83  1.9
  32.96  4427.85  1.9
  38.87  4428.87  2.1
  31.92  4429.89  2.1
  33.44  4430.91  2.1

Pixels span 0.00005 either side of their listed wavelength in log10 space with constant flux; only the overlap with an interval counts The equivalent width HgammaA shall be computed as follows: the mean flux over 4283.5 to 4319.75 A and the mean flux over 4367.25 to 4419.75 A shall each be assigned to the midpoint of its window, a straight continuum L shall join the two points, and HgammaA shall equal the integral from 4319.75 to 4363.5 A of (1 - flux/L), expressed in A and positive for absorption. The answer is -3.2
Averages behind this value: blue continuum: 25.8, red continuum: 30.5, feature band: 29.8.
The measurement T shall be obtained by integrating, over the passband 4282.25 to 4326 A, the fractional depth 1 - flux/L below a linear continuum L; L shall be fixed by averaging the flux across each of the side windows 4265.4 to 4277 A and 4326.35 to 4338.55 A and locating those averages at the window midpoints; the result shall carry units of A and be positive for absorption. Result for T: 4.80 A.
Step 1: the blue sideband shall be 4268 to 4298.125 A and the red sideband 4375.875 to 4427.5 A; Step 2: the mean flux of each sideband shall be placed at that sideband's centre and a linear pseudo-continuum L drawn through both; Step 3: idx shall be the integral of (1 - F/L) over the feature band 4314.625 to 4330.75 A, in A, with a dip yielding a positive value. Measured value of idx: -1.0 A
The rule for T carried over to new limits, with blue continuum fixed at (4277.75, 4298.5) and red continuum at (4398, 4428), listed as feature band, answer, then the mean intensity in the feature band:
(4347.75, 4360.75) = -0.3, 30.8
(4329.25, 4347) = 0.6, 28.6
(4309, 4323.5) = -0.2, 29.4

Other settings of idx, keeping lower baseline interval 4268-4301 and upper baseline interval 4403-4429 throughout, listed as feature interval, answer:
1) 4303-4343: 2.1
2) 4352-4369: -0.9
